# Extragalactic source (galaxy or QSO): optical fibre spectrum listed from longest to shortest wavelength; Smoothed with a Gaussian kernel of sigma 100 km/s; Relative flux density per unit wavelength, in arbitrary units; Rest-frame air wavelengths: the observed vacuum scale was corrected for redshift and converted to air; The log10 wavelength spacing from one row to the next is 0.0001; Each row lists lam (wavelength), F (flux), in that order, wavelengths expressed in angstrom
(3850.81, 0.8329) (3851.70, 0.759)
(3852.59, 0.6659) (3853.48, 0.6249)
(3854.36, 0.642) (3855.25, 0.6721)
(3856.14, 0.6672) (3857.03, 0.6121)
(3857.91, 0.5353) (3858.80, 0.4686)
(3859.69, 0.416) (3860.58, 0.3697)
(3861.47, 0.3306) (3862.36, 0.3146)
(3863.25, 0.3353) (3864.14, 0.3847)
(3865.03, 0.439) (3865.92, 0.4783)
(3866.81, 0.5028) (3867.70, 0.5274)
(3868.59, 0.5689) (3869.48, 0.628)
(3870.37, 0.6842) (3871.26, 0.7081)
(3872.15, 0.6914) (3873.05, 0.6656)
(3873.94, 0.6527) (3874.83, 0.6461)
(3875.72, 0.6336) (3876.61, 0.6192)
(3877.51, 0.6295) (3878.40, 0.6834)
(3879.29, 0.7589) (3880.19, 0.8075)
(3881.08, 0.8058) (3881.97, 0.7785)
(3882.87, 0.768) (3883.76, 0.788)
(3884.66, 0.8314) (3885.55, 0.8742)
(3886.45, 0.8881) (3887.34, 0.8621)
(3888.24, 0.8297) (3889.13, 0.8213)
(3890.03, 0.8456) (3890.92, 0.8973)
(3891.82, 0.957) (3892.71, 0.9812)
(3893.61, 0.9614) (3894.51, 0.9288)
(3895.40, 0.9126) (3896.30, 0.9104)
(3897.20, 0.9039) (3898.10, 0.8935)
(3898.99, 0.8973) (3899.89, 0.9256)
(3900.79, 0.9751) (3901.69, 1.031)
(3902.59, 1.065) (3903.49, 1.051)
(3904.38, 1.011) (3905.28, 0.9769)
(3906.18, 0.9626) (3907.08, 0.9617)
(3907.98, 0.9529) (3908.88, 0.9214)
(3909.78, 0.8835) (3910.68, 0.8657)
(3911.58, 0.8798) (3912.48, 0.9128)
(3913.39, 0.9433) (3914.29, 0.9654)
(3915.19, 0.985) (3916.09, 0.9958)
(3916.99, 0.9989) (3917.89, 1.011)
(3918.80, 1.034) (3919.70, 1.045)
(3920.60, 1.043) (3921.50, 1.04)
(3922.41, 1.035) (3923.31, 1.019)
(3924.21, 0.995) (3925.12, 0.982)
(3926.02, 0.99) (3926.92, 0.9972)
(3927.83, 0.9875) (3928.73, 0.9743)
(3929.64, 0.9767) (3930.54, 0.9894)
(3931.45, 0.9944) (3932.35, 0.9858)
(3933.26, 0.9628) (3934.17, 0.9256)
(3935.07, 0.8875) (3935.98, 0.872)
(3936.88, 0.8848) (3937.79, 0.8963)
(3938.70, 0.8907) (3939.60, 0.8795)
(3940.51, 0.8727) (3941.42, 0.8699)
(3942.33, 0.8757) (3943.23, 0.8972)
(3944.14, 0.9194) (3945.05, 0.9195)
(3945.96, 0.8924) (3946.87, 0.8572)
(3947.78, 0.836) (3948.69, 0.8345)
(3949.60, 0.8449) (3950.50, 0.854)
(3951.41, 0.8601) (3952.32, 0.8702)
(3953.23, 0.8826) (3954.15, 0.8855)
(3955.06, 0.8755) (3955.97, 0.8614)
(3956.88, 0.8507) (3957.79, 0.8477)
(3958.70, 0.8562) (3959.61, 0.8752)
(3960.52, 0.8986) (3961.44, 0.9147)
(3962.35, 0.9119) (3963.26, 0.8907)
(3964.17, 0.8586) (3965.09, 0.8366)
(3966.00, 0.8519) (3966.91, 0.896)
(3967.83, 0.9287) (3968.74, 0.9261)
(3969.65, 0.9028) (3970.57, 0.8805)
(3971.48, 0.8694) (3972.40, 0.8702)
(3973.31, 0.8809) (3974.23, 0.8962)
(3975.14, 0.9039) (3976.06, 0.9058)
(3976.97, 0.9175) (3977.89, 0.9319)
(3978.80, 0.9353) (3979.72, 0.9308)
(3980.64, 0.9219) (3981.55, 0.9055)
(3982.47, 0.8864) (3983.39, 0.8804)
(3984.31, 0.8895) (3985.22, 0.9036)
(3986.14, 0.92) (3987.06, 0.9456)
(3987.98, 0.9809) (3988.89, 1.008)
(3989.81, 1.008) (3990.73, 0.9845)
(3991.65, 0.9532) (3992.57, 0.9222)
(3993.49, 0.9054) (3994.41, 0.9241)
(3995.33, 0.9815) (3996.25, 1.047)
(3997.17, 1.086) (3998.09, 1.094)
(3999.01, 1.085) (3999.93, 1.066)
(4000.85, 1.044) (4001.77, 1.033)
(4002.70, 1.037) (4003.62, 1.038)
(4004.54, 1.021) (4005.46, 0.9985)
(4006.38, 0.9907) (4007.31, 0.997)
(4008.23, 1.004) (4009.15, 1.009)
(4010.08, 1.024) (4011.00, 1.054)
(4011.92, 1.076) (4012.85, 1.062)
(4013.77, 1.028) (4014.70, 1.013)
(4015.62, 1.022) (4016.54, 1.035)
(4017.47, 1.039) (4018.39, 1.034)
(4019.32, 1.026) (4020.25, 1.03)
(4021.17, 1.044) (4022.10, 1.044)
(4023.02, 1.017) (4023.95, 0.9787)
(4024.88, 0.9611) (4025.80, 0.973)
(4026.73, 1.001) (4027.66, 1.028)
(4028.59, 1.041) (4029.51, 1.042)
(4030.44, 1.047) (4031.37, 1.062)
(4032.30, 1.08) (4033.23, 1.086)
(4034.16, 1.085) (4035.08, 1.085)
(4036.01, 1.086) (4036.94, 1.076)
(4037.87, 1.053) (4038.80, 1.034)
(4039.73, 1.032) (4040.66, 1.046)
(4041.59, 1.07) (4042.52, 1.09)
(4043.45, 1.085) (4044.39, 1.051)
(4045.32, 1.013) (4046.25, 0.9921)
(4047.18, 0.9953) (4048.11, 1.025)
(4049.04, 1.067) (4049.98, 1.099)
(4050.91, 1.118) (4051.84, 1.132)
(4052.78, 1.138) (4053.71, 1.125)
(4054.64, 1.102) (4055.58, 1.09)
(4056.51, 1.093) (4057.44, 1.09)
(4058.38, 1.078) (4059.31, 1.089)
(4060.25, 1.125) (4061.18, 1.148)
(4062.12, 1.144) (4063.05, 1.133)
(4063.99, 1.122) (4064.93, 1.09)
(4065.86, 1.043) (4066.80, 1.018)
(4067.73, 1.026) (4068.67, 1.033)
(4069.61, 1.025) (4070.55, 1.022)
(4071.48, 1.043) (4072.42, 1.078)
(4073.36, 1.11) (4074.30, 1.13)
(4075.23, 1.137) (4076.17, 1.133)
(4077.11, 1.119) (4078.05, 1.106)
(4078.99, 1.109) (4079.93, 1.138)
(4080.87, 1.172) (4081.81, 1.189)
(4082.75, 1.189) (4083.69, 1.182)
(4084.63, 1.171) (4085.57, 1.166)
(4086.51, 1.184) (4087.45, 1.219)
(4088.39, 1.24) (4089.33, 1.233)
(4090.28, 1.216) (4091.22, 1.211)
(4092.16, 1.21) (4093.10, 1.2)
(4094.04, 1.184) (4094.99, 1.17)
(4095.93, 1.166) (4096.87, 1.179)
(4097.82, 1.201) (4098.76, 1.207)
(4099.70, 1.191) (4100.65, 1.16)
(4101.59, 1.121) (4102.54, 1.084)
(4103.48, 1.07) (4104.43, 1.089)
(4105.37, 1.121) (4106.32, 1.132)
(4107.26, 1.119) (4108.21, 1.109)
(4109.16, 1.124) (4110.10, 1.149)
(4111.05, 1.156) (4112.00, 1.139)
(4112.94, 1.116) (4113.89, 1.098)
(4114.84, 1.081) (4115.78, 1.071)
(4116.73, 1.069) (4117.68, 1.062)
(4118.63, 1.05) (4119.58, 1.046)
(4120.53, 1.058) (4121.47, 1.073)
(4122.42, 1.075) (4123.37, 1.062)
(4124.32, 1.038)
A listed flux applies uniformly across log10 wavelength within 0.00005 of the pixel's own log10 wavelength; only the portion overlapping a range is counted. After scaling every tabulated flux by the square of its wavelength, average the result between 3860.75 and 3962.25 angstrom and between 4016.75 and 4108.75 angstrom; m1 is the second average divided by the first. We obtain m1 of 1.4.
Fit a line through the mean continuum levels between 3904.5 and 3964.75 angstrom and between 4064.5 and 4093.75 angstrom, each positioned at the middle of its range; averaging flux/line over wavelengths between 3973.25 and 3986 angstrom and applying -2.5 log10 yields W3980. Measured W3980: 0.10 mag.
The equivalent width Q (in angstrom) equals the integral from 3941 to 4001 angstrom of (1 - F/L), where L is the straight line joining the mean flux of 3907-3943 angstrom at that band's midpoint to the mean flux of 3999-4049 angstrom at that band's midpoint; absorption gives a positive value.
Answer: 4.8 angstrom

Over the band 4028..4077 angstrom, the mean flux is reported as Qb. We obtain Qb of 1.08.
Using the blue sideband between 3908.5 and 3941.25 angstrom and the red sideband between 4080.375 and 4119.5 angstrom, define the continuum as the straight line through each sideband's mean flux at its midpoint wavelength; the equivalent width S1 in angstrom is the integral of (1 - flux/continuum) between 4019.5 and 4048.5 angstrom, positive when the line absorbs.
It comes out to 1.0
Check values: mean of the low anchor 0.958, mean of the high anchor 1.15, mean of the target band 1.04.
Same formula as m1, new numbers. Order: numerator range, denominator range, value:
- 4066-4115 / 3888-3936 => 1.30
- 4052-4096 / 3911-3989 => 1.31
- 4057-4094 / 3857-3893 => 1.90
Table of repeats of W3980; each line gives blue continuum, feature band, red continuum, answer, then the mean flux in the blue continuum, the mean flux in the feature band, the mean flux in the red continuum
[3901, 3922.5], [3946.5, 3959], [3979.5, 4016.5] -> 0.15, 0.981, 0.859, 0.993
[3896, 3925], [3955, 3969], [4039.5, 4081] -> 0.15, 0.972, 0.88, 1.08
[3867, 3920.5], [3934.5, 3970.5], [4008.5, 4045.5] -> 0.07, 0.858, 0.879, 1.04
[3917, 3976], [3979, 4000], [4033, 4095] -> 0.02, 0.915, 0.964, 1.11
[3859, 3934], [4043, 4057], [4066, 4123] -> -0.01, 0.833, 1.08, 1.13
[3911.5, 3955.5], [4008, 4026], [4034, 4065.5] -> 0.02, 0.935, 1.02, 1.08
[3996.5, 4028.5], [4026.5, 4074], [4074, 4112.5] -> 0.02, 1.03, 1.07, 1.16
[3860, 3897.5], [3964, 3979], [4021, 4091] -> 0.01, 0.704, 0.894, 1.09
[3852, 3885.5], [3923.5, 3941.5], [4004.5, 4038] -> -0.20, 0.608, 0.943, 1.03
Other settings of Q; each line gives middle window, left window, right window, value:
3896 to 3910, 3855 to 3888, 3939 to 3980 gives -4.7 angstrom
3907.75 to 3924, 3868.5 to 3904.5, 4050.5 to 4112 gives -1.9 angstrom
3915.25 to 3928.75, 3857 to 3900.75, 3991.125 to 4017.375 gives -3.3 angstrom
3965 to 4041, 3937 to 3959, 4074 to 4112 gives -0.6 angstrom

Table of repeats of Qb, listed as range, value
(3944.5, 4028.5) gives 0.95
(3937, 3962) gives 0.875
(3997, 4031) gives 1.03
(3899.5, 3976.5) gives 0.926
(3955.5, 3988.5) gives 0.897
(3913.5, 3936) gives 0.989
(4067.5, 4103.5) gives 1.15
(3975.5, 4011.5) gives 0.979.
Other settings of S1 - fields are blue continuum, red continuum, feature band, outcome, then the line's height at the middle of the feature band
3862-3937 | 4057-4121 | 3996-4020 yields -0.65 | 1.01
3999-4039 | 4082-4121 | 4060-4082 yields 0.13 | 1.1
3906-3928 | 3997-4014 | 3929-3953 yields 2.28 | 0.993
